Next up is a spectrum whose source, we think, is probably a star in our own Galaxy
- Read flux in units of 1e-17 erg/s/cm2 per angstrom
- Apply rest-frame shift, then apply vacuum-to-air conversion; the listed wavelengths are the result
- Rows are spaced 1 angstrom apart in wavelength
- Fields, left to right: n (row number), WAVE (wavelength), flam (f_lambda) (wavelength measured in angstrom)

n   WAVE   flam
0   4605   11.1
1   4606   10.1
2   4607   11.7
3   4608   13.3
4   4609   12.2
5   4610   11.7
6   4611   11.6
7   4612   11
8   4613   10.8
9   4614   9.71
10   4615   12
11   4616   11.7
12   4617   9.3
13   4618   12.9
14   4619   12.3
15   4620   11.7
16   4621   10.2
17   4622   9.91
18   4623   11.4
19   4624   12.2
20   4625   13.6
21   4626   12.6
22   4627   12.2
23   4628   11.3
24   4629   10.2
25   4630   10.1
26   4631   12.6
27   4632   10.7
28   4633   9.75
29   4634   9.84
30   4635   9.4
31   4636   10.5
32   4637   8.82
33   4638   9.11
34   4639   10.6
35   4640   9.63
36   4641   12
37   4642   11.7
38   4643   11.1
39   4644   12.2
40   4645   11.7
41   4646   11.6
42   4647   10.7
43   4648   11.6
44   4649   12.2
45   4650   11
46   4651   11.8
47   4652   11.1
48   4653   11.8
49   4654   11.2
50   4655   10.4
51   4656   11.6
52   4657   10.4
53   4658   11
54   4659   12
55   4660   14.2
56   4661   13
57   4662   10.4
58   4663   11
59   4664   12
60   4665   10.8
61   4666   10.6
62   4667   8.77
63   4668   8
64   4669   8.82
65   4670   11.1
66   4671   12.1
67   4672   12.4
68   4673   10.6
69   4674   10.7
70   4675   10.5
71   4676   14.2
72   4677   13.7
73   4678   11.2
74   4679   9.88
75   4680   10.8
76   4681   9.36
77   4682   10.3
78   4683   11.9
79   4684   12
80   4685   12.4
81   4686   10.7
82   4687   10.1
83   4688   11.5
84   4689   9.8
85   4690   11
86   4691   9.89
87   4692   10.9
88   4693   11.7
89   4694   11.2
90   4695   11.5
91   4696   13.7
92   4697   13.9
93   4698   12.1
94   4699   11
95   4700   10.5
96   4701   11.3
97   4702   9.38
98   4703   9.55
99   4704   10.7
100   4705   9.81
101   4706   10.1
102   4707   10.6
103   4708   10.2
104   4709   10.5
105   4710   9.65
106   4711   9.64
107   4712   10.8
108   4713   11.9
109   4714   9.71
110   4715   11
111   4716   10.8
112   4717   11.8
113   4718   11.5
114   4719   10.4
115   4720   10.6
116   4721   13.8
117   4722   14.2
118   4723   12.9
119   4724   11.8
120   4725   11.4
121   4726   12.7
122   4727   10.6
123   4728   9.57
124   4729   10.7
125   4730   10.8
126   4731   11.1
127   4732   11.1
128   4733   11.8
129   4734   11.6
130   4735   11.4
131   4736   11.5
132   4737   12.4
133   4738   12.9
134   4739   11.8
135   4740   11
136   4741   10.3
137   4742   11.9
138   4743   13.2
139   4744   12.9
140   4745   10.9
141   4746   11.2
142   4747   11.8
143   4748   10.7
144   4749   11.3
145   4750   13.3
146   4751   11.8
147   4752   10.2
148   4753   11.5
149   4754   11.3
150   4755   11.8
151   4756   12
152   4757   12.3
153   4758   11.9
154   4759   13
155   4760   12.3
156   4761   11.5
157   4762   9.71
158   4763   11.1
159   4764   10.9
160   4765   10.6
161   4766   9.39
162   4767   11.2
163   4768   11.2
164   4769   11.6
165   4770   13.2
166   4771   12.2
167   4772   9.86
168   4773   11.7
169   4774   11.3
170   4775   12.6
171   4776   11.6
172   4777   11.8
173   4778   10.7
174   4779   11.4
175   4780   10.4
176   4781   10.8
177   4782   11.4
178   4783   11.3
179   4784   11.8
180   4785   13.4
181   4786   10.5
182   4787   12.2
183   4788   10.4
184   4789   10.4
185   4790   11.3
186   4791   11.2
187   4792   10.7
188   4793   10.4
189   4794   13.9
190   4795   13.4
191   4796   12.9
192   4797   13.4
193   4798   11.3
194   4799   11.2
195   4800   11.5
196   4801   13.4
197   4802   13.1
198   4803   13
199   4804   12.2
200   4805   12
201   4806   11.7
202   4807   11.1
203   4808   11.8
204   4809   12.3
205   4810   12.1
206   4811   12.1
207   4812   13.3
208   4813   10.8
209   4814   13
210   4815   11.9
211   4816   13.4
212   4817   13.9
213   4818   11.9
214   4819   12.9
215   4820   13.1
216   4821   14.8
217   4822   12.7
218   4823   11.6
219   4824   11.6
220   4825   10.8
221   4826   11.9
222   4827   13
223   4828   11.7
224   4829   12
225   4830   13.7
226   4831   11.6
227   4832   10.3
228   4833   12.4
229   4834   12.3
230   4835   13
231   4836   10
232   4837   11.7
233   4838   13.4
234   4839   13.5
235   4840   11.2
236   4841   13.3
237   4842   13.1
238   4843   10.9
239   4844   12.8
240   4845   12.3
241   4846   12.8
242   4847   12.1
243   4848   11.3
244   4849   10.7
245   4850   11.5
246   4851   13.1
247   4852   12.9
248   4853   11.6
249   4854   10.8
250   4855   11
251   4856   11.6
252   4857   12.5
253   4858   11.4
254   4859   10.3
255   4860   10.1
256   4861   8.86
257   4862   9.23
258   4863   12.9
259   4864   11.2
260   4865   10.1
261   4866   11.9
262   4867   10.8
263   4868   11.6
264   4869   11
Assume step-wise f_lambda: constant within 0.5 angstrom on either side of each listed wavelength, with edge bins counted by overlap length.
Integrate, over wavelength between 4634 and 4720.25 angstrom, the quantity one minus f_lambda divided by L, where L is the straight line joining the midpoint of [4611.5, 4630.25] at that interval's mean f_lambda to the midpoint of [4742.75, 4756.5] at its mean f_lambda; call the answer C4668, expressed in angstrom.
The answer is 3.8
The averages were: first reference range 11.3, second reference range 11.7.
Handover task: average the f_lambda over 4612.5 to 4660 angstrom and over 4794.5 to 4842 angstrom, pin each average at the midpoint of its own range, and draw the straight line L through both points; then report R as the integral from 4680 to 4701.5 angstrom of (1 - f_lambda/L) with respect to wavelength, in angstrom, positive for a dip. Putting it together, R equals 0.4 angstrom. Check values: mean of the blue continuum 11.1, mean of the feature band 11.3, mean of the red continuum 12.3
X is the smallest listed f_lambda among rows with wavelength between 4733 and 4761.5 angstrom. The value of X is 10.2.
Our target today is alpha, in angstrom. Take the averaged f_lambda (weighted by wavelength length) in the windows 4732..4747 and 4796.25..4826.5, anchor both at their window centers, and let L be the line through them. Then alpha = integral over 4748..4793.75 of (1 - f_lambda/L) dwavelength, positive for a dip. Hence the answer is 2.3 angstrom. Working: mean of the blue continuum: 11.8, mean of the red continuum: 12.3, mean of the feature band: 11.4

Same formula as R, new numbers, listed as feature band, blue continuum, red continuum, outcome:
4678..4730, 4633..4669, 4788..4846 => 1.27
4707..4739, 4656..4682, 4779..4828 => 0.48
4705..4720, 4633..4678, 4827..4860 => 1.00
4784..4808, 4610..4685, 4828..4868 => -0.79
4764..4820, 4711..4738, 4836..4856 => -0.20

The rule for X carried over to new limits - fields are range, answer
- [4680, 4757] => 9.36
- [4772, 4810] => 9.86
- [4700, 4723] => 9.38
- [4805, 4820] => 10.8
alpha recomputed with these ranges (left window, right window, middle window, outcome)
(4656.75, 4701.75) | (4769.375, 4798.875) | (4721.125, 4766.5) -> -0.4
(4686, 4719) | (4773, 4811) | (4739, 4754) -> -0.3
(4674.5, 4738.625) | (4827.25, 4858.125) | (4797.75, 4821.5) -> -1.2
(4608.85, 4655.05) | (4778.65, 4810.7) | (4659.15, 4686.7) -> 0.3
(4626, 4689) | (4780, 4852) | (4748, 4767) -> 0.5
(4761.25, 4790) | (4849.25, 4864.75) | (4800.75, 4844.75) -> -4.2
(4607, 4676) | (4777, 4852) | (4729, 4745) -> 0.0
